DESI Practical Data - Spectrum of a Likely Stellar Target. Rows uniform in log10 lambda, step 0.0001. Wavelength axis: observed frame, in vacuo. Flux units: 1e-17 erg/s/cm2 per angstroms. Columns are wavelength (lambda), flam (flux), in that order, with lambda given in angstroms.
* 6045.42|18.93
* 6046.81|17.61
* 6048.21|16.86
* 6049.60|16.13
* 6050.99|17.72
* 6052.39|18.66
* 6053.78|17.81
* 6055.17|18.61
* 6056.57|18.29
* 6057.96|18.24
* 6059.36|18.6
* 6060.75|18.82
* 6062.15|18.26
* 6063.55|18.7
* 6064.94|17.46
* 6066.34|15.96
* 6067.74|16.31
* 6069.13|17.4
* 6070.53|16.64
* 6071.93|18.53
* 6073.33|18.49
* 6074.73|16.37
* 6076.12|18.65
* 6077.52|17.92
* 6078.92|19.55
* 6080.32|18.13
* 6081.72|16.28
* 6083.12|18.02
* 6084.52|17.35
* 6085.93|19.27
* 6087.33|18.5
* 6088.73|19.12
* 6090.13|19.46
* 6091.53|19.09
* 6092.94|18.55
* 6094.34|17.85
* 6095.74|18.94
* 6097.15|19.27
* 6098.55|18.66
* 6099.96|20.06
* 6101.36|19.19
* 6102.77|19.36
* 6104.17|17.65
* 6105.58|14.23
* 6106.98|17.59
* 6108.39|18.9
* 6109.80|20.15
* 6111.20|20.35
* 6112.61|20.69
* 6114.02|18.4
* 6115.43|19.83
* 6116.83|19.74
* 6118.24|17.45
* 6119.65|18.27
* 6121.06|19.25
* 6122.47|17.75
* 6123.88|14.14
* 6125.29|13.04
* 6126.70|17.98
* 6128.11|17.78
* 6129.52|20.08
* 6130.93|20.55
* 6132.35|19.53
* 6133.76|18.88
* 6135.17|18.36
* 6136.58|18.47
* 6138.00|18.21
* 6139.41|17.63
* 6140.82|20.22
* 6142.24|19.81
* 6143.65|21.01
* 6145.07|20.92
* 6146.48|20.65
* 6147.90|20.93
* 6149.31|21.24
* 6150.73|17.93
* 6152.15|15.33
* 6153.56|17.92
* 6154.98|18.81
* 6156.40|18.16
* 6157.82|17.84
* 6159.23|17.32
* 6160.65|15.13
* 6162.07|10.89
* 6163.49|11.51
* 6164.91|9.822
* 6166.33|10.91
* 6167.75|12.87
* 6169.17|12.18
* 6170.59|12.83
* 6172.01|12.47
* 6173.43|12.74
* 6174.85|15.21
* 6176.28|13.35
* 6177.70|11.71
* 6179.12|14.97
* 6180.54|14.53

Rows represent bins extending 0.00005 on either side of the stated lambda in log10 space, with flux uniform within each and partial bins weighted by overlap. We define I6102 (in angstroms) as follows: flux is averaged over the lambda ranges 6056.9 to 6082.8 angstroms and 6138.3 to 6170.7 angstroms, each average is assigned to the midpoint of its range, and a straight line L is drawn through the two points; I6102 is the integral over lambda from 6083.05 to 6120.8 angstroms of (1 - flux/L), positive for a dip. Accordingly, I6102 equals -2.98 angstroms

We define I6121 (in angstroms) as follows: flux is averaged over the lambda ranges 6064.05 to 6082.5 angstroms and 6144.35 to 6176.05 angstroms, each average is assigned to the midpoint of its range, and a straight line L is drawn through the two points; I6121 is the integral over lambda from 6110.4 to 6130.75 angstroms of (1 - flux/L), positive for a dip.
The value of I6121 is -2.2 angstroms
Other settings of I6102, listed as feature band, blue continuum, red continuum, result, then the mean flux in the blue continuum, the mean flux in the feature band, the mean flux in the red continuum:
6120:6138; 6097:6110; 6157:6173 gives -2.0 angstroms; 18.4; 18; 13.1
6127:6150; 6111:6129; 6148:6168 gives -3.8 angstroms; 18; 19.6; 15.6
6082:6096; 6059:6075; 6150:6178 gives -1.4 angstroms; 17.6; 18.5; 14.3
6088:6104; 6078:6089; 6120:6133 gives -0.8 angstroms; 18.2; 19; 17.8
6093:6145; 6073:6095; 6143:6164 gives -1.7 angstroms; 18.3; 18.6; 17.8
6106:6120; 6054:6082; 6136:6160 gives -0.4 angstroms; 17.9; 19.1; 19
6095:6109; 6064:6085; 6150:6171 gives -1.5 angstroms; 17.6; 18.4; 14.7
